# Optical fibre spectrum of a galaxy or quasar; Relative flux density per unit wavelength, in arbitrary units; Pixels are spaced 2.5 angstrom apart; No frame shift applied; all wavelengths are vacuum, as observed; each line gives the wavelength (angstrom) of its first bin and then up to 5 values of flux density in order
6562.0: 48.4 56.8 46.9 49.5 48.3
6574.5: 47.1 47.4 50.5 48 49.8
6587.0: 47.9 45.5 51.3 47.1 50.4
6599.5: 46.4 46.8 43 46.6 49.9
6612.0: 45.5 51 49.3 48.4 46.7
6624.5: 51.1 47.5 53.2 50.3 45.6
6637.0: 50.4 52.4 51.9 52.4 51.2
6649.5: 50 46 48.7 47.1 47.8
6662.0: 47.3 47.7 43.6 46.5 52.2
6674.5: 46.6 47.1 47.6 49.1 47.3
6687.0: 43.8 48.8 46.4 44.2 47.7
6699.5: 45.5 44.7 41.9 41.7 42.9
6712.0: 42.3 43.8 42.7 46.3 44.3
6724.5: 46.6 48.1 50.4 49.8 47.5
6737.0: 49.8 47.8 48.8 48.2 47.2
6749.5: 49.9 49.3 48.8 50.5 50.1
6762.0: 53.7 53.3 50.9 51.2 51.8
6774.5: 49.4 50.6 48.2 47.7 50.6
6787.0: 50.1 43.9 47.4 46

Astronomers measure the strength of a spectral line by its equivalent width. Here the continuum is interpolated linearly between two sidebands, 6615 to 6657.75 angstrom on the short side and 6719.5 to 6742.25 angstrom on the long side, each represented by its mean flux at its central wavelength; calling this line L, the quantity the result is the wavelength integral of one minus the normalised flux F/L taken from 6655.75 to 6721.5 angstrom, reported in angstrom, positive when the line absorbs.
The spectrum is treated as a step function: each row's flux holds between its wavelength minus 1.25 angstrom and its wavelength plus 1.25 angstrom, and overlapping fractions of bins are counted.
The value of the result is 3.9 angstrom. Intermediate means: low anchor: 49.6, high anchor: 48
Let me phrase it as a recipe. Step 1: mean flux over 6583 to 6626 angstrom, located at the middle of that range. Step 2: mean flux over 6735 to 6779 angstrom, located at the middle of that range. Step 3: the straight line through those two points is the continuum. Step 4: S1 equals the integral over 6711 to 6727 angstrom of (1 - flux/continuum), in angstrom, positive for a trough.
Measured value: 1.6 angstrom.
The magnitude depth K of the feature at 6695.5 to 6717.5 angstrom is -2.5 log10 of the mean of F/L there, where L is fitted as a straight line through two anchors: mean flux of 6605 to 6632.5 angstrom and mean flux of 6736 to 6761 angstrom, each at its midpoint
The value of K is 0.12 mag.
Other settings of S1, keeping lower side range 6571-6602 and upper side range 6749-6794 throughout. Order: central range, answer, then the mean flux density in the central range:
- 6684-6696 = 0.7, 46.1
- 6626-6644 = -0.6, 50.3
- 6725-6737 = 0.1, 48.9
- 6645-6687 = 0.9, 47.8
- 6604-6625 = 0.2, 48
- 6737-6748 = 0.3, 48.2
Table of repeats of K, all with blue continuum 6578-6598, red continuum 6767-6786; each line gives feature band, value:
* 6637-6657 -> -0.022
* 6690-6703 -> 0.082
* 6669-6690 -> 0.038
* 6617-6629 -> 0.004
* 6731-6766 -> 0.004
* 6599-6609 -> 0.067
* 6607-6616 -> 0.009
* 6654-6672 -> 0.045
